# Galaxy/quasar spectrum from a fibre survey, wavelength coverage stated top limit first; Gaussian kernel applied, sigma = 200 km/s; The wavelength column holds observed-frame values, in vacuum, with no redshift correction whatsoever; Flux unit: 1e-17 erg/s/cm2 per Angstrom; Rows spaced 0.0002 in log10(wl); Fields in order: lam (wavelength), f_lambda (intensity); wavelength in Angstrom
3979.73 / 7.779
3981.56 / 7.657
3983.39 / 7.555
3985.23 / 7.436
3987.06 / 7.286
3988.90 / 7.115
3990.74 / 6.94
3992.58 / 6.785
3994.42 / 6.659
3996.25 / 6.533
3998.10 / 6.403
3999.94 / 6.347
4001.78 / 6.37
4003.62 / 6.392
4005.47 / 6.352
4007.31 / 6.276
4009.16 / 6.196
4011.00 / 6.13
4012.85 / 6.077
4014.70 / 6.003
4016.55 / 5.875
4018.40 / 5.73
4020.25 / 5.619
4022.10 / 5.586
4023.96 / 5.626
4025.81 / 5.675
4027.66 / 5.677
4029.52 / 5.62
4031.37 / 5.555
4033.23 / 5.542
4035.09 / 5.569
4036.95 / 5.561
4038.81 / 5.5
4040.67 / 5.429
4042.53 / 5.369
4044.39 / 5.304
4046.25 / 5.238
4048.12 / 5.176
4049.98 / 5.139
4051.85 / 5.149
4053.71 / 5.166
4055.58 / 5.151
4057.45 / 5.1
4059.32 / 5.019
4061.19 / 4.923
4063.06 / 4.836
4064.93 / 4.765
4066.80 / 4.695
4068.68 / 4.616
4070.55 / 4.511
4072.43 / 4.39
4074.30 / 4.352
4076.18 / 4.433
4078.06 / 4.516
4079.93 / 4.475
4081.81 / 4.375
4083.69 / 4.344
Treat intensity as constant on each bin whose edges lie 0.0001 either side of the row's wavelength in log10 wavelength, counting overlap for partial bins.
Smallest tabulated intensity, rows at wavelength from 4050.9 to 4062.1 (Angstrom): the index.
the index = 4.923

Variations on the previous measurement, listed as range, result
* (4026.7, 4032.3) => 5.555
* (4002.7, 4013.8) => 6.077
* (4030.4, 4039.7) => 5.5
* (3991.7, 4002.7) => 6.347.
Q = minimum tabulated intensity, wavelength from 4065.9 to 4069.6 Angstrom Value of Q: 4.616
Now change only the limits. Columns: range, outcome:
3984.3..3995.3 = 6.659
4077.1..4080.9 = 4.475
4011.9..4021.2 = 5.619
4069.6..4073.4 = 4.39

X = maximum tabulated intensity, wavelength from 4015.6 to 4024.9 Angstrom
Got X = 5.875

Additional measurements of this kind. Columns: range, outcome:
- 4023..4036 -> 5.677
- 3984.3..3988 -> 7.436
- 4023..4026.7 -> 5.675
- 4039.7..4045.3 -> 5.429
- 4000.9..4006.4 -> 6.392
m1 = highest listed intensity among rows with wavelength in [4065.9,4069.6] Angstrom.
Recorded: 4.695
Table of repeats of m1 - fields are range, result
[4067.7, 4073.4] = 4.616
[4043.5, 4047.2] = 5.304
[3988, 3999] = 7.115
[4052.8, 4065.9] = 5.166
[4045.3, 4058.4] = 5.238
